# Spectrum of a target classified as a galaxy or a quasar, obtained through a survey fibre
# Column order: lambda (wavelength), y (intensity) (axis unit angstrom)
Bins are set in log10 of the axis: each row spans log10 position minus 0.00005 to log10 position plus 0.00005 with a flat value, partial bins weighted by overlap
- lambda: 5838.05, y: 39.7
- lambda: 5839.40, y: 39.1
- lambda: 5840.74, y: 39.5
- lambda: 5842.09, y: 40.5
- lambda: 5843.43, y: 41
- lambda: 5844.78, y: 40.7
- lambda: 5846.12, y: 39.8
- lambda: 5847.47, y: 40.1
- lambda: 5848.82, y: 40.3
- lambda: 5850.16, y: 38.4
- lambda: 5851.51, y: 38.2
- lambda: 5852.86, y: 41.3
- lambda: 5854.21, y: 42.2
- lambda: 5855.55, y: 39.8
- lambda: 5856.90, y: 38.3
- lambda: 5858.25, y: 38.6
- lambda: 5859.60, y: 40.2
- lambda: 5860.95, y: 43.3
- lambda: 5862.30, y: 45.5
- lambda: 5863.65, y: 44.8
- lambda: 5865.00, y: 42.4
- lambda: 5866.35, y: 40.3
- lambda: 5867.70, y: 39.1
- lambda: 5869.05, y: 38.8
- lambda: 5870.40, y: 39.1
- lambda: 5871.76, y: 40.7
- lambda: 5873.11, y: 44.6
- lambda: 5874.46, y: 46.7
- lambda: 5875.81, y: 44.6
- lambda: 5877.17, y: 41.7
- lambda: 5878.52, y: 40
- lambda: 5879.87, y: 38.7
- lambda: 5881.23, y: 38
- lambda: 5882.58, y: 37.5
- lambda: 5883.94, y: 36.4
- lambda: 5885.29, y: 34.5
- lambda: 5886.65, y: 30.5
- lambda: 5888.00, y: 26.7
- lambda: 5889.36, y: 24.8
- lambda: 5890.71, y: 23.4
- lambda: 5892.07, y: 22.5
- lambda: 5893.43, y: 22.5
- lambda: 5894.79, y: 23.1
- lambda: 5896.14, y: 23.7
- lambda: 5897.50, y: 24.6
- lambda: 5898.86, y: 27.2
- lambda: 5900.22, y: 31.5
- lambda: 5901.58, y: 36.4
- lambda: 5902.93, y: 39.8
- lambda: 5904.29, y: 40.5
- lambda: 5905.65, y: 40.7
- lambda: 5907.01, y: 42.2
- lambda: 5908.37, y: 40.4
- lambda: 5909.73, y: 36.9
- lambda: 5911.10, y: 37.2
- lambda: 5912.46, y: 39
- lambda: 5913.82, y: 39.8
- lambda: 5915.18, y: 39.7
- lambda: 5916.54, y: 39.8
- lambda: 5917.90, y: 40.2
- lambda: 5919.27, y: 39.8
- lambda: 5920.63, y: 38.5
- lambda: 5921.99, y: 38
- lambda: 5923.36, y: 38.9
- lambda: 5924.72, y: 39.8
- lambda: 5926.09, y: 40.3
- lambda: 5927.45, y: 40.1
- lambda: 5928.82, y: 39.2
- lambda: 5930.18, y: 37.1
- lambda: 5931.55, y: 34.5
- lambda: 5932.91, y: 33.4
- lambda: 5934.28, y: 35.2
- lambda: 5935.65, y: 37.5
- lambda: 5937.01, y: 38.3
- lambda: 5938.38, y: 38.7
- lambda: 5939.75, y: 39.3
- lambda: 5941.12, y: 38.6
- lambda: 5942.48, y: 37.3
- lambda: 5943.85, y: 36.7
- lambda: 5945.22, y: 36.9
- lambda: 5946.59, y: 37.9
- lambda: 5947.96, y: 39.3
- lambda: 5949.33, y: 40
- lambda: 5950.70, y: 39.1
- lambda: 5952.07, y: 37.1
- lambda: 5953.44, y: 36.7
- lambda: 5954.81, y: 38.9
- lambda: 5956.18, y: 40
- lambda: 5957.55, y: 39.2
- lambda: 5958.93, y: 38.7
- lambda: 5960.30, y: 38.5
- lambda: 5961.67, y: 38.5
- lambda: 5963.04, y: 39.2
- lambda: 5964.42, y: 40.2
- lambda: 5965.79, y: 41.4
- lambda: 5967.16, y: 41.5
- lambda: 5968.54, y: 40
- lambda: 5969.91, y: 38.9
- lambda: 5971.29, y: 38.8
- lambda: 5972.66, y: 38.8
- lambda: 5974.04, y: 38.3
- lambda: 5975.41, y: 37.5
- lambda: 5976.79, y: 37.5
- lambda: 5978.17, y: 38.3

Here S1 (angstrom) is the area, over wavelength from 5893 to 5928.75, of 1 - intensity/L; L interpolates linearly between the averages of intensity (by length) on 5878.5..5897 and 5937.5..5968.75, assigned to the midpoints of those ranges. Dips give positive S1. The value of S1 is -3.51 angstrom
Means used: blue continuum 29.8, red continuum 38.8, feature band 36.3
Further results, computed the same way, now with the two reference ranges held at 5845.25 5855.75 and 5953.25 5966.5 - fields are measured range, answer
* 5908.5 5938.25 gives 0.9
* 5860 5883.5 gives -0.9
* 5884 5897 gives 4.4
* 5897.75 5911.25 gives 0.9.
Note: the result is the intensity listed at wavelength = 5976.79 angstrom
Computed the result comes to 37.5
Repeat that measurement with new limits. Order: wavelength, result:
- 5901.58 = 36.4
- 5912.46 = 39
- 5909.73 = 36.9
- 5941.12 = 38.6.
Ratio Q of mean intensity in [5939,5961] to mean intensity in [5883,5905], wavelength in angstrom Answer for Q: 1.3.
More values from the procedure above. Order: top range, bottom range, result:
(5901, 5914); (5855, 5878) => 0.94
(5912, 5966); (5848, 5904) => 1.06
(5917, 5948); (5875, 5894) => 1.15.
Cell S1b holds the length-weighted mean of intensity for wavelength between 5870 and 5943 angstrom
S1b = 36.3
